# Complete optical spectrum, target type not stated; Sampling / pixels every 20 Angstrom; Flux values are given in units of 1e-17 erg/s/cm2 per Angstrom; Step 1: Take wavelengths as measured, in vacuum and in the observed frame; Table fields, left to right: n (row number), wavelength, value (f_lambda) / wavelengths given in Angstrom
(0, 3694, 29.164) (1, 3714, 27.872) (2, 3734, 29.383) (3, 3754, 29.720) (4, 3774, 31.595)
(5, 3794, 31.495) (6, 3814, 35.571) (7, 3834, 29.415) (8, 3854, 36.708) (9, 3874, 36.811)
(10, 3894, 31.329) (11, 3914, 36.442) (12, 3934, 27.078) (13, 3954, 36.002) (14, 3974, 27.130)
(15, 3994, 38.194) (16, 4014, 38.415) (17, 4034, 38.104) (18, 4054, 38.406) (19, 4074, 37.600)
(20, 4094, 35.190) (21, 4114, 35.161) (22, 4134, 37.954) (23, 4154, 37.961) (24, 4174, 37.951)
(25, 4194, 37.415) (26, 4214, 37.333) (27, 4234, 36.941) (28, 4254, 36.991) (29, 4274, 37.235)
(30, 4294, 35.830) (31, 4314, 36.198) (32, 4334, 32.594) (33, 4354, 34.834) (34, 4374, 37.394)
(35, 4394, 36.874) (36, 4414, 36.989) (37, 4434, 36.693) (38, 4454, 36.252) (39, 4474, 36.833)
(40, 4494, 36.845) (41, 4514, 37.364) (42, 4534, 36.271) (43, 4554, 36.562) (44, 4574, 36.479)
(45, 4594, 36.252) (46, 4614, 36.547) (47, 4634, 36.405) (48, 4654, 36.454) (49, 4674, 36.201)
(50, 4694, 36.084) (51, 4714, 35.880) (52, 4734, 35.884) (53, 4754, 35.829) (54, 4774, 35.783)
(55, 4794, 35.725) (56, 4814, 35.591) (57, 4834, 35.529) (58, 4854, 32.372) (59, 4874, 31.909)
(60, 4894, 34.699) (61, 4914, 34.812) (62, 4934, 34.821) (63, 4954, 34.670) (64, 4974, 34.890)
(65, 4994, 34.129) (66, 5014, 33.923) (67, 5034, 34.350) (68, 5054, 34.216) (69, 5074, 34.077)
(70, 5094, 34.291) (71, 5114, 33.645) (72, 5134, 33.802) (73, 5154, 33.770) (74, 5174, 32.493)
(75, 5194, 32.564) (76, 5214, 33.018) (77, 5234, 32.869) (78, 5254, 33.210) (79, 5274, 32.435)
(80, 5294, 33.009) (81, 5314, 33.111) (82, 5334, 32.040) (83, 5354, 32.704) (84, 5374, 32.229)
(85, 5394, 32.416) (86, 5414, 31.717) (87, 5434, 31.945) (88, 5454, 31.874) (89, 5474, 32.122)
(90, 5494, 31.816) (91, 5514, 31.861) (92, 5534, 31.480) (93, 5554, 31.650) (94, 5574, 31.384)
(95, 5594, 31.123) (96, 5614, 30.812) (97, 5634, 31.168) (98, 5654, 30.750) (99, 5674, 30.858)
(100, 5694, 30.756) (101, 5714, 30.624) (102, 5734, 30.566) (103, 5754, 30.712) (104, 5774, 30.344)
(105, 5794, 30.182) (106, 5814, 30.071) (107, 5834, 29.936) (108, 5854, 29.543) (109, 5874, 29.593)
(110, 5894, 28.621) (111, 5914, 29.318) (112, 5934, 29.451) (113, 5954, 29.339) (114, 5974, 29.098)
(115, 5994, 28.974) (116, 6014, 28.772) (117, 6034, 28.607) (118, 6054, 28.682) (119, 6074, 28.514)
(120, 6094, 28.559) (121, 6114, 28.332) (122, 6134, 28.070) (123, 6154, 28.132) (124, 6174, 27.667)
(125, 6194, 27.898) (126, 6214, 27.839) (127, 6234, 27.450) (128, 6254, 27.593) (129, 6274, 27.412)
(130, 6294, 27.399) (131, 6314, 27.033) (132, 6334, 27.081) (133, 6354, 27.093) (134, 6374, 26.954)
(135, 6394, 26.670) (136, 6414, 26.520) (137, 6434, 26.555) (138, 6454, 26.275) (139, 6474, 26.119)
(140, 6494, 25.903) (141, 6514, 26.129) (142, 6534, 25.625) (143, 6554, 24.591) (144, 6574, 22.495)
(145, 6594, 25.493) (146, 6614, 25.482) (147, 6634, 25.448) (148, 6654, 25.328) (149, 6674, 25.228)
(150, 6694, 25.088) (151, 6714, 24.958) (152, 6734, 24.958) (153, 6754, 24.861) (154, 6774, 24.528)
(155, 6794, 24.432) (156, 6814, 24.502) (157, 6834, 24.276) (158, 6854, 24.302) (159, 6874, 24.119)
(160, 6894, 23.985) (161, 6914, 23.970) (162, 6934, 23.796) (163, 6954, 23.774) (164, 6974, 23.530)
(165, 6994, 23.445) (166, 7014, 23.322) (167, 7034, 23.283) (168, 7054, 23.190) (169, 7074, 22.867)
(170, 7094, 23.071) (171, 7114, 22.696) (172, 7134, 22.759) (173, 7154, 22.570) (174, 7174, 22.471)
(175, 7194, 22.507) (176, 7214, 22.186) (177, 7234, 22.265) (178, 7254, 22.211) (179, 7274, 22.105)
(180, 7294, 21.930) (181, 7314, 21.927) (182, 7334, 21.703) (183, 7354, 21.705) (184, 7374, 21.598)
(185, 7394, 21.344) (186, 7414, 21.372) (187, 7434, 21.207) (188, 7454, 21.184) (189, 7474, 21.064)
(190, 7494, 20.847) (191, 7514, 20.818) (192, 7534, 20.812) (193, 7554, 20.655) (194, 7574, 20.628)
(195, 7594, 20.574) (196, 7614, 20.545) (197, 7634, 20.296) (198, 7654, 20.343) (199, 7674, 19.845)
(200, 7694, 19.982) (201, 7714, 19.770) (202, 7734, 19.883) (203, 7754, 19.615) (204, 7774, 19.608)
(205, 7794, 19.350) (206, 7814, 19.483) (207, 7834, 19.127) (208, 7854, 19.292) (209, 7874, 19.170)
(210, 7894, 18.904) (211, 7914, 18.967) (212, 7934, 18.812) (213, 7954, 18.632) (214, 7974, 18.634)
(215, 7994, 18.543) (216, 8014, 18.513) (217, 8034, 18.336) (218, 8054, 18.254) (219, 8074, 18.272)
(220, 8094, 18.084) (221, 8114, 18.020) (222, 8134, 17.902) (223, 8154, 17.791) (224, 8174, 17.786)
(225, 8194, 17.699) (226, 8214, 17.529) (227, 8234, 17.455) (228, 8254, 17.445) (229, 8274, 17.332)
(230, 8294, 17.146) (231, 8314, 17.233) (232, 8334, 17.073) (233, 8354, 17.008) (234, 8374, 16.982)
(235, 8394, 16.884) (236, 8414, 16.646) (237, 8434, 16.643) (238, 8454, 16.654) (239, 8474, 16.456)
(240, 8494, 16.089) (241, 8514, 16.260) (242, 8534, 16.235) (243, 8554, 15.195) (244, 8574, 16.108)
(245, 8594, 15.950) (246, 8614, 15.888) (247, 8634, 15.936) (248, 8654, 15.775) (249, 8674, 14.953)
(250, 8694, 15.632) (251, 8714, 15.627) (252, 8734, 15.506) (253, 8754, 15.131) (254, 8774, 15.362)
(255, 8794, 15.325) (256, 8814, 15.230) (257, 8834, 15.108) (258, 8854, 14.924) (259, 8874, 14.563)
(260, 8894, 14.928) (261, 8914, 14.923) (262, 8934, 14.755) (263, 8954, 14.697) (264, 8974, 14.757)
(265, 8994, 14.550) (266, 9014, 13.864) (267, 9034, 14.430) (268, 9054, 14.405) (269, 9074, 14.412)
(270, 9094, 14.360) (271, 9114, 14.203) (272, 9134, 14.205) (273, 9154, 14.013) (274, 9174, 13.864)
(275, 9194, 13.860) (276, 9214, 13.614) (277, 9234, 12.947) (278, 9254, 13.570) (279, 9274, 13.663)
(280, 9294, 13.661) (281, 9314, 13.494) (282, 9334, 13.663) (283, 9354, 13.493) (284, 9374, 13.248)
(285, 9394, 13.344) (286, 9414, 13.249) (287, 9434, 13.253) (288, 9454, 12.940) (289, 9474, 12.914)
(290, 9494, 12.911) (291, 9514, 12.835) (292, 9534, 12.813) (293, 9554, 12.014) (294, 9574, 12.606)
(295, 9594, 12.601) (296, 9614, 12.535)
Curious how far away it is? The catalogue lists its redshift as 0.00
